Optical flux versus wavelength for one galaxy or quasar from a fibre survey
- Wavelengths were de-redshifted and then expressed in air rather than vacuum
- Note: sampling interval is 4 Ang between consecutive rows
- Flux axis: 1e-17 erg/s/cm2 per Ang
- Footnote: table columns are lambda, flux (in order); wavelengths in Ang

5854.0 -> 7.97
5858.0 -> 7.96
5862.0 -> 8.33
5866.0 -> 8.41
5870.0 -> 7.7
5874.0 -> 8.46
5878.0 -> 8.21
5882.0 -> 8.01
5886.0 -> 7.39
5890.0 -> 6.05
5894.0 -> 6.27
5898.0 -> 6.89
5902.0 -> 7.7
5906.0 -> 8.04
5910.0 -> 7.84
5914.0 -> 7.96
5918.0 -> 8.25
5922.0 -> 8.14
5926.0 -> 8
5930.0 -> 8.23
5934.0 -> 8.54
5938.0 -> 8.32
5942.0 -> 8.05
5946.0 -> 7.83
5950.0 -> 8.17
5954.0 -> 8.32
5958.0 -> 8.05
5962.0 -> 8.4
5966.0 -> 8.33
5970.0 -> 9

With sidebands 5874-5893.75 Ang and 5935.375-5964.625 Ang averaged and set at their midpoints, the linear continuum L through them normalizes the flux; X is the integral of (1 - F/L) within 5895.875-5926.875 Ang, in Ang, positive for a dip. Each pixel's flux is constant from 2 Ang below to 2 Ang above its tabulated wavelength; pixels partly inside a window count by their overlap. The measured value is -0.4 Ang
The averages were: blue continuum 7.42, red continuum 8.17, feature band 7.84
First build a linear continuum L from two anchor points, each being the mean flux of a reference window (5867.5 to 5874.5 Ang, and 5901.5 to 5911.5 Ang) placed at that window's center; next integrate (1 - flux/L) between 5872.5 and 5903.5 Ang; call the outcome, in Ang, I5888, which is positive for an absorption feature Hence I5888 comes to 2.4 Ang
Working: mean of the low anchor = 8.02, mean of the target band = 7.35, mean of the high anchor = 7.88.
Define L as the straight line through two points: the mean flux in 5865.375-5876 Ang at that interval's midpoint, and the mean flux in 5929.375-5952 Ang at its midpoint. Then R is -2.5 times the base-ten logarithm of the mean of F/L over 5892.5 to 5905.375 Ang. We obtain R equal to 0.153 mag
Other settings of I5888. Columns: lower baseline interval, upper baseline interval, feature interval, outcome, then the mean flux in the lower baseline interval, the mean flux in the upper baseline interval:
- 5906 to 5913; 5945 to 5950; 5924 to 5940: -0.66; 7.91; 7.97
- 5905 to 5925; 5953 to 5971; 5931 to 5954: 0.14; 8.04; 8.39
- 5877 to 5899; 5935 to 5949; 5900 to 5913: -0.73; 7.1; 8.11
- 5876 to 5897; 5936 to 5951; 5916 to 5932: -0.79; 7.17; 8.09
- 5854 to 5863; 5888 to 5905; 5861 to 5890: -1.57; 8.09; 6.8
